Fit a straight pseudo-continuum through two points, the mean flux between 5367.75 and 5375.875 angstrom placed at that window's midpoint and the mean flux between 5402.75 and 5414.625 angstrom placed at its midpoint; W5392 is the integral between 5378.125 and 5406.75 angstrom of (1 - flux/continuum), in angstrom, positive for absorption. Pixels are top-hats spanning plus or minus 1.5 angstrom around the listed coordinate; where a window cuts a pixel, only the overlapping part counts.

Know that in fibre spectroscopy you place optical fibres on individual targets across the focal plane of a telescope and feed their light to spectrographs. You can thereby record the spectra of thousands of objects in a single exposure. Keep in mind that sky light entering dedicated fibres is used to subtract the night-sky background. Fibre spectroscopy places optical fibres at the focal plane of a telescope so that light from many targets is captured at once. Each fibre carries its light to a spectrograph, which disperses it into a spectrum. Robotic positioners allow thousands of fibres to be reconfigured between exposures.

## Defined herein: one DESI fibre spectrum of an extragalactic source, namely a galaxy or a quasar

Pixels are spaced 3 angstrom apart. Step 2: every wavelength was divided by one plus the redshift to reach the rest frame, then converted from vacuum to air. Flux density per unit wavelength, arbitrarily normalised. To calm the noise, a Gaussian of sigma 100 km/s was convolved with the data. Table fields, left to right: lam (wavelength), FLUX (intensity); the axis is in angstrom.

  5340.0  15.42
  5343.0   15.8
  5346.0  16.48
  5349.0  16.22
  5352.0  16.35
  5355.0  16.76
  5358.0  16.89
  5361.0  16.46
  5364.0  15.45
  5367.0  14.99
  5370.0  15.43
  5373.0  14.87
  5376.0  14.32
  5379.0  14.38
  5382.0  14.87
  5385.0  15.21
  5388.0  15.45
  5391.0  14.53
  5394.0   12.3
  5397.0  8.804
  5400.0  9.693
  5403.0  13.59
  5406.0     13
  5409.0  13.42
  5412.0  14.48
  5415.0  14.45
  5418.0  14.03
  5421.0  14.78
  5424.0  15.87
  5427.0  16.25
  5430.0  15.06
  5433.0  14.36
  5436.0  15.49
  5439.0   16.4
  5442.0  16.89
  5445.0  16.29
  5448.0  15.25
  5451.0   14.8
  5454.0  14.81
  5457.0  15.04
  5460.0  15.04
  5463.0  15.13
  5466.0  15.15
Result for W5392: 2.27 angstrom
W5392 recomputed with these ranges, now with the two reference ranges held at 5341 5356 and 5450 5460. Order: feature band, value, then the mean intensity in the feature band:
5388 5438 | 5.2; 13.8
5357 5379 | 0.9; 15.4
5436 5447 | -0.9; 16.3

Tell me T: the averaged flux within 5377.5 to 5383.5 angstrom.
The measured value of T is 14.6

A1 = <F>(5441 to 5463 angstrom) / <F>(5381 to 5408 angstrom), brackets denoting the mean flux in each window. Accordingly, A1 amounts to 1.2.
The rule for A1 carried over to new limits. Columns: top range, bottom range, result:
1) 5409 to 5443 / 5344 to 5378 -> 0.96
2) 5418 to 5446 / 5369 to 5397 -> 1.09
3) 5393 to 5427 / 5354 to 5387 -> 0.86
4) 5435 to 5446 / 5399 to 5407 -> 1.34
